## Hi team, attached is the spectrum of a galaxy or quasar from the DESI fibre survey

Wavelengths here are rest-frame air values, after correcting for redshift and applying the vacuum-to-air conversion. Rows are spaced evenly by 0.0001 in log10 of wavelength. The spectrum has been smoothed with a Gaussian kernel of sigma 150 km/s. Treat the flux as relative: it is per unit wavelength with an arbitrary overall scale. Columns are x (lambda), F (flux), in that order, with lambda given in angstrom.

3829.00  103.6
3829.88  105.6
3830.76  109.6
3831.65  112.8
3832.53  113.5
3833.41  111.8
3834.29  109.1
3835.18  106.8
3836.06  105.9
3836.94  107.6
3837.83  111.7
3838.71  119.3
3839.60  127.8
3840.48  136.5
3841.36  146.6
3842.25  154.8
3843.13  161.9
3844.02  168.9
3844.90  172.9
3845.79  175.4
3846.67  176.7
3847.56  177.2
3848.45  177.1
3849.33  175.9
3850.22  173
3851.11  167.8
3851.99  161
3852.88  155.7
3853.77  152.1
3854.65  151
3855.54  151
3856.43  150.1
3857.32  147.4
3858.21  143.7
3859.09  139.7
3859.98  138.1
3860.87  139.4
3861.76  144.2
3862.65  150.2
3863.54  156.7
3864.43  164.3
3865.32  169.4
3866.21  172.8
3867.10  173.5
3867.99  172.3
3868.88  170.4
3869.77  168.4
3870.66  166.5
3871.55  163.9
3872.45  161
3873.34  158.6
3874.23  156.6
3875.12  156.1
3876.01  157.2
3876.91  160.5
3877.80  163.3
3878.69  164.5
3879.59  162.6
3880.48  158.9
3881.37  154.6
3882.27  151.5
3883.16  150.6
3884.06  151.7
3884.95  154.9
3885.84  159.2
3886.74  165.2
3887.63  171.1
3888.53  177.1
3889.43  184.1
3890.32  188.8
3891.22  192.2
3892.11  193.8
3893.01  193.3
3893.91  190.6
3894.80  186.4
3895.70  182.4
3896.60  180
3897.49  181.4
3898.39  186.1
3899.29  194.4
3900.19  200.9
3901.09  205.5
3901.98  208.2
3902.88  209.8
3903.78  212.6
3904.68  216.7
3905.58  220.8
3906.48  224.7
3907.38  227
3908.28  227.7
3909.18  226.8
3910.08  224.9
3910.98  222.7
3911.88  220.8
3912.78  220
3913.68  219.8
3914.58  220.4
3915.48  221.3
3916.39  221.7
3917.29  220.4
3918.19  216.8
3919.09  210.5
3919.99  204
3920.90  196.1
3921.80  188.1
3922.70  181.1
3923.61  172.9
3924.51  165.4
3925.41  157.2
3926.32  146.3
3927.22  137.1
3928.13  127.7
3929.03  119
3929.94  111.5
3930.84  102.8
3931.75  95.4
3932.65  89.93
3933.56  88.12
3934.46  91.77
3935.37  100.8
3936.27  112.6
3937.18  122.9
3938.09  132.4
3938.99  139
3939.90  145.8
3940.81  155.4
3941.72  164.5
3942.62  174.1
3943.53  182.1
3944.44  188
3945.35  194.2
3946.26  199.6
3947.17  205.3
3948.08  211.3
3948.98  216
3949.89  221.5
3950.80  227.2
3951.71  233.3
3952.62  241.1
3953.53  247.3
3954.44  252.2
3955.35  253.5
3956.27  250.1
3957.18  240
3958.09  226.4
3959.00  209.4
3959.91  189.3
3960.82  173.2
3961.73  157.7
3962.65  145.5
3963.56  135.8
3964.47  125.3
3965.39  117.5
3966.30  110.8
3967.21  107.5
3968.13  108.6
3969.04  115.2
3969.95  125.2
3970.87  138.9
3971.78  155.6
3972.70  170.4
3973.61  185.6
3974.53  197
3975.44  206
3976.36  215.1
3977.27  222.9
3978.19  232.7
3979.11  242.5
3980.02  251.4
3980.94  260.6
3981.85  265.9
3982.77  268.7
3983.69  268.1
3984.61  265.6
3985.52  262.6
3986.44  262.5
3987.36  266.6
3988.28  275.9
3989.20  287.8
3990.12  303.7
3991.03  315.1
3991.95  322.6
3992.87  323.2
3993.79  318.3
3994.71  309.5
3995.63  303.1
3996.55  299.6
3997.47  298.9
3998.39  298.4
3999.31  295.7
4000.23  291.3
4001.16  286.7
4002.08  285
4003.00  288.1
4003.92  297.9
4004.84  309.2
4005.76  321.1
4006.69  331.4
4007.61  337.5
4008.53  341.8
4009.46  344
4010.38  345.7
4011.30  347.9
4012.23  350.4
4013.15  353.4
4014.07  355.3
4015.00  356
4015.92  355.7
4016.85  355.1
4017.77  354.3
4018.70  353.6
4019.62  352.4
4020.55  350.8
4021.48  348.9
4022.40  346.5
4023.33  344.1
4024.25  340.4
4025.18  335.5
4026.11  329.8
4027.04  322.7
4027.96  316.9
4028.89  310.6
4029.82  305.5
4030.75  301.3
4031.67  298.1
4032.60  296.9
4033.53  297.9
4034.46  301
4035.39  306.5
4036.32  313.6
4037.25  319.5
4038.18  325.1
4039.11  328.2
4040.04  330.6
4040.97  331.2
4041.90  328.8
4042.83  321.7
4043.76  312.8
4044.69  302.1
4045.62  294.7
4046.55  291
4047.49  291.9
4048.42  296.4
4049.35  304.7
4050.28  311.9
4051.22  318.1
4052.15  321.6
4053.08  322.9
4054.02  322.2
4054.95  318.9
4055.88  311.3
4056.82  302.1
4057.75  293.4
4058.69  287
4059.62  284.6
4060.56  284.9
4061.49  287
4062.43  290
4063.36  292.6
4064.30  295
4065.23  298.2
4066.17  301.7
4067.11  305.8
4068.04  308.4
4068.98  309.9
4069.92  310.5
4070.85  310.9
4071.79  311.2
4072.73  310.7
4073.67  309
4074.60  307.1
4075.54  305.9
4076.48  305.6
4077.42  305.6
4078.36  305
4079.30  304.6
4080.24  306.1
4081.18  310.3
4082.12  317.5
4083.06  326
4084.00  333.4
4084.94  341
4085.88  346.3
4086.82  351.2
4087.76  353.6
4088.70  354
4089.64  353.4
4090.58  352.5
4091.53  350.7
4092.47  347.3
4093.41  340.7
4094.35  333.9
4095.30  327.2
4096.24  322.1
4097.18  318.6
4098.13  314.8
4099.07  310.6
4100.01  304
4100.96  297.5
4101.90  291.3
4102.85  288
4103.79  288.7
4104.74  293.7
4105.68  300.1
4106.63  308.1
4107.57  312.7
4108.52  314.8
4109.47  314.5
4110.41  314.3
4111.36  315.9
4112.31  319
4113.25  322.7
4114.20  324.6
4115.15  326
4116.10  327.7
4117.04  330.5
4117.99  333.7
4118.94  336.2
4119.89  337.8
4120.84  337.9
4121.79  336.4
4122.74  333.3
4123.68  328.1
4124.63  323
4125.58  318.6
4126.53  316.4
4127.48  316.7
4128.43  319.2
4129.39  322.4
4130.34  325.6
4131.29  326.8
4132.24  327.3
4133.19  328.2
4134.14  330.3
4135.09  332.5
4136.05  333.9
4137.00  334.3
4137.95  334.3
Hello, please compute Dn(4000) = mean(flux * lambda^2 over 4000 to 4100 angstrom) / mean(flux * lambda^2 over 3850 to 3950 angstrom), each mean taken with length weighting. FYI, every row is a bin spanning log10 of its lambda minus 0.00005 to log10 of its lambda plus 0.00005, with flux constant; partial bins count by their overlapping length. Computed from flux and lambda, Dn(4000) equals 2.01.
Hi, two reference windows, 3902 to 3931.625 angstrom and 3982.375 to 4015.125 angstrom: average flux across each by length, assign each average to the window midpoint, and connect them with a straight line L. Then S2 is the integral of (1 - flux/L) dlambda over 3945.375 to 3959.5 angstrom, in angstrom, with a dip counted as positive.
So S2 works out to 0.9 angstrom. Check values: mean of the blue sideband 193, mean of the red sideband 308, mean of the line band 228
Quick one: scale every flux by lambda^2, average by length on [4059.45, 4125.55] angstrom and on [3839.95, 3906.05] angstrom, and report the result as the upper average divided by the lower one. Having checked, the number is 2.1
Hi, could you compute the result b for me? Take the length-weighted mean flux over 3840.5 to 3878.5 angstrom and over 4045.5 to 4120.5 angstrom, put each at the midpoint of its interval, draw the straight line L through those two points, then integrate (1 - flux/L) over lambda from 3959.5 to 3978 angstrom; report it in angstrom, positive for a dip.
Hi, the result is 6.3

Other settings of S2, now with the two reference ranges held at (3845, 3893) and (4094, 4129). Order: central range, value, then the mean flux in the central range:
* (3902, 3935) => 1.8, 182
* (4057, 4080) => -0.9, 301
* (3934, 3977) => 8.5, 175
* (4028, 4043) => -2.5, 313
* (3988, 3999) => -2.8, 305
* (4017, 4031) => -3.9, 335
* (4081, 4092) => -1.5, 342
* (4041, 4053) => -1.4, 309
